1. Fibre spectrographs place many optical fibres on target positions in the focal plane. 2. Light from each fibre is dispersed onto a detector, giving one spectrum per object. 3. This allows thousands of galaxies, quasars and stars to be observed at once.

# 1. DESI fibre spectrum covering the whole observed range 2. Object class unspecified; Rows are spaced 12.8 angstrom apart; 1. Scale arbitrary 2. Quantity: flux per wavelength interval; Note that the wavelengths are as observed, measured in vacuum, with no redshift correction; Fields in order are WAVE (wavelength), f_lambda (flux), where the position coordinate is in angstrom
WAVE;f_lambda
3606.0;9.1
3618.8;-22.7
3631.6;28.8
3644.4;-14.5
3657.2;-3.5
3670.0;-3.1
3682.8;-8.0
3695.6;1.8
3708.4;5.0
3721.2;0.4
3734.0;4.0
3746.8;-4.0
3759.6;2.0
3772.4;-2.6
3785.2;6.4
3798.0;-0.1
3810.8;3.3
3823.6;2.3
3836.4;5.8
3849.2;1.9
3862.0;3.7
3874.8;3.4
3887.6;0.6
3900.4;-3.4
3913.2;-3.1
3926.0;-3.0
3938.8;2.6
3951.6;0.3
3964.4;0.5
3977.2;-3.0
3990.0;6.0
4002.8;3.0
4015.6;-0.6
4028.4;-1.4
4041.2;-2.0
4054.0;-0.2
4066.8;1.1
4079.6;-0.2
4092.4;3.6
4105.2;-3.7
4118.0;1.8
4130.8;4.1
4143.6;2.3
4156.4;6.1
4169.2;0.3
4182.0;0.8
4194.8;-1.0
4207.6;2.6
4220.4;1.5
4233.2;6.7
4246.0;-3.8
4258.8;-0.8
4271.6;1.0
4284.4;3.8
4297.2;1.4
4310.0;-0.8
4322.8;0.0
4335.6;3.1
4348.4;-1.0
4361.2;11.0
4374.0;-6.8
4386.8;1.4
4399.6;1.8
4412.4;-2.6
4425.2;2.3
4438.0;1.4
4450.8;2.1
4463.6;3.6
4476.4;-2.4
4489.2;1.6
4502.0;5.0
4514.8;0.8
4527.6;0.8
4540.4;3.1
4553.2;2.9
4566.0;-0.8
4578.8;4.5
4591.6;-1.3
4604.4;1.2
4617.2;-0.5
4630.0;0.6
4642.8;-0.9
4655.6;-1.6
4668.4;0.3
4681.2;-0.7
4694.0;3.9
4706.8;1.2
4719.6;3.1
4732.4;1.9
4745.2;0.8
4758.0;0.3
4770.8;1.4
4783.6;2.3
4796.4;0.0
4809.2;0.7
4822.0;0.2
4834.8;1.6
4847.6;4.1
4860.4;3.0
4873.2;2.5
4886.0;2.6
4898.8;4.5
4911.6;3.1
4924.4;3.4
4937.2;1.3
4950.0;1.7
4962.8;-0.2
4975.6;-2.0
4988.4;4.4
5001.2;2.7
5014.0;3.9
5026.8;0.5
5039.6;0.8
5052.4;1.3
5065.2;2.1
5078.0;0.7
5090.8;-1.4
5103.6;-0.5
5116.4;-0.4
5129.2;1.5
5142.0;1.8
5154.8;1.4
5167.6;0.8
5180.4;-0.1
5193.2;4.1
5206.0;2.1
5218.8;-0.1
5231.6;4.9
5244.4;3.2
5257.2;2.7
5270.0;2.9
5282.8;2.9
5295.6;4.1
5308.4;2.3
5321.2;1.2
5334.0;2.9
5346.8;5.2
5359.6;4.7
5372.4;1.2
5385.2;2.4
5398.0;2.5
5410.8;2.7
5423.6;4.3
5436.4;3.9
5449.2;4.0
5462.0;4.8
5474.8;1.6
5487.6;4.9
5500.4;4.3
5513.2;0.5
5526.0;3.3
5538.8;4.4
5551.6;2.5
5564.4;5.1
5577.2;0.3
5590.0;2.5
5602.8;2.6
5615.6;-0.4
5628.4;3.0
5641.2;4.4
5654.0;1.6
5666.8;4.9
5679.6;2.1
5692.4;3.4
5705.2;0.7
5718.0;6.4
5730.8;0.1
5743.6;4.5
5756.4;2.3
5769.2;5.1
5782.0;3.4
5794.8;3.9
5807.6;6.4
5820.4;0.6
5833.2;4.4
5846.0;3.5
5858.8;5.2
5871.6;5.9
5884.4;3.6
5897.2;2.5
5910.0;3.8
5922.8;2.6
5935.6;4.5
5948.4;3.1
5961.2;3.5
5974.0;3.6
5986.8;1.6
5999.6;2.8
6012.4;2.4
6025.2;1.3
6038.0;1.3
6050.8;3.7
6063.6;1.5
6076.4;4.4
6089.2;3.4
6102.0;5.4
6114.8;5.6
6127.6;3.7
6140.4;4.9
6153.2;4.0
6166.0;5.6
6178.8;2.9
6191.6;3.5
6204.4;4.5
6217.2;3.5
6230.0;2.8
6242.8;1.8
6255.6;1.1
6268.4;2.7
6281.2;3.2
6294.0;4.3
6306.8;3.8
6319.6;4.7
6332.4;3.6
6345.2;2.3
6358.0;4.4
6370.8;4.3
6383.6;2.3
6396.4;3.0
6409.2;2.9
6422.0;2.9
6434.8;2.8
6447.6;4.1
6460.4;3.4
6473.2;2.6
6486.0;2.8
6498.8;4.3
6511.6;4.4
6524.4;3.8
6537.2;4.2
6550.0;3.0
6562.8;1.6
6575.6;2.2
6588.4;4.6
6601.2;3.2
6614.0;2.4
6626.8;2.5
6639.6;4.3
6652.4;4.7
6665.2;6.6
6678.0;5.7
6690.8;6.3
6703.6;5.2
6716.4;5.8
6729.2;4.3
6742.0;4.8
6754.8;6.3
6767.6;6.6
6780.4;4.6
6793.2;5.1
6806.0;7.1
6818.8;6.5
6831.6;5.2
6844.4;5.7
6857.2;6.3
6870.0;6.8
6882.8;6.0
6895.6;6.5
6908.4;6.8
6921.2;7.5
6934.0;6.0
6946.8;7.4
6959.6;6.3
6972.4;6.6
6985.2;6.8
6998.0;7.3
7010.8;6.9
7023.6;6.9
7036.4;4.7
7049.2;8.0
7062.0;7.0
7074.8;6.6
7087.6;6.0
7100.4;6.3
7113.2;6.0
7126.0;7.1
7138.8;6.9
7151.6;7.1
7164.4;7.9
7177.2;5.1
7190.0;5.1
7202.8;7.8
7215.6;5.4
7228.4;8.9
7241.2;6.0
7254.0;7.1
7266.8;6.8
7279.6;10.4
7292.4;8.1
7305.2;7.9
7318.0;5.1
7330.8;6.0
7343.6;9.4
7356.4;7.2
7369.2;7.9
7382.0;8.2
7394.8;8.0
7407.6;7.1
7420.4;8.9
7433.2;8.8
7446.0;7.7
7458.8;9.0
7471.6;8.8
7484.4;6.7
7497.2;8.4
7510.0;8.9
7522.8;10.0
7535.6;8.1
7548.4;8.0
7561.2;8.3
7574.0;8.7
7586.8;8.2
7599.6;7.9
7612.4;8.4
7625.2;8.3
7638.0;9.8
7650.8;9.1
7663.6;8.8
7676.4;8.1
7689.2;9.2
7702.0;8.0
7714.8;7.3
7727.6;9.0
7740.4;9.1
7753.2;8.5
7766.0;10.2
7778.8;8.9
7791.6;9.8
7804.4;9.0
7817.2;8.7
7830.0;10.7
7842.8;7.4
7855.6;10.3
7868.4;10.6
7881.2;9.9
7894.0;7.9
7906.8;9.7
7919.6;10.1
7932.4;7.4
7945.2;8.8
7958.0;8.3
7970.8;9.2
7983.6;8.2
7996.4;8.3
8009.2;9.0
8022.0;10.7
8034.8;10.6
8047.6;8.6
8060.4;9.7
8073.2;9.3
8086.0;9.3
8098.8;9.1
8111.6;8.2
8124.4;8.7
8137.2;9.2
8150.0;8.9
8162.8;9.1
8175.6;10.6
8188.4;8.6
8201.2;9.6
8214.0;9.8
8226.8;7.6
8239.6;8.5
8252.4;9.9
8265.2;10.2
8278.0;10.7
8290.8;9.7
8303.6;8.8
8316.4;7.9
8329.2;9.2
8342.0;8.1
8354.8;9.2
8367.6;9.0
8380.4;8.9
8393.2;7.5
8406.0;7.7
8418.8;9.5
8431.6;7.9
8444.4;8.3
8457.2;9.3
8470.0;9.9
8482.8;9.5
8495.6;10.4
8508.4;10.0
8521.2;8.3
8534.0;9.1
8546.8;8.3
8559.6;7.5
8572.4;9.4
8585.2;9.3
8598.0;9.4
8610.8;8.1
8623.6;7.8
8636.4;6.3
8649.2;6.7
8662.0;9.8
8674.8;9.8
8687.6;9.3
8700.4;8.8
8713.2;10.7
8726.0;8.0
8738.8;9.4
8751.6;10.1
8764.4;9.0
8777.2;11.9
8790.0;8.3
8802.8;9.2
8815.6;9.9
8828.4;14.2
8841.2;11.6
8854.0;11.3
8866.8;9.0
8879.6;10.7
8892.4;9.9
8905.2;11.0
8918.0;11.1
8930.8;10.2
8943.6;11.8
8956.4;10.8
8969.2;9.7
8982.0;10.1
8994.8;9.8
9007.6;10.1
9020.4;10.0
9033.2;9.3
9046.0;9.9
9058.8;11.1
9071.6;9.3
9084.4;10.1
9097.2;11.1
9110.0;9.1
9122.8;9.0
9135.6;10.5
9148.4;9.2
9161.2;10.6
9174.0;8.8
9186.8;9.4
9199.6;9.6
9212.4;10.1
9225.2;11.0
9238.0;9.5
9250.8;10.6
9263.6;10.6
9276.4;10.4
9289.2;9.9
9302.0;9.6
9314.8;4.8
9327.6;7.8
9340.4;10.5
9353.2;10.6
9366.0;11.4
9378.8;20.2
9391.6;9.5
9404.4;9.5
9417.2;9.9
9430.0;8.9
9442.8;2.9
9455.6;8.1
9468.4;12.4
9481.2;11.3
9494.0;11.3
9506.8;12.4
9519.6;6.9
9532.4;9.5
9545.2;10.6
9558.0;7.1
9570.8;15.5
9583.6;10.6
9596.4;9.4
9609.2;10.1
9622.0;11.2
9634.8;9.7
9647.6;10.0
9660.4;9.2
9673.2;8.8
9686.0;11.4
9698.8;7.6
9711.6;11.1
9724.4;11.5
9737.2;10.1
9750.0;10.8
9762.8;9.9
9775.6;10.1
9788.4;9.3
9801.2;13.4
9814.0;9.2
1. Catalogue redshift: 0.669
